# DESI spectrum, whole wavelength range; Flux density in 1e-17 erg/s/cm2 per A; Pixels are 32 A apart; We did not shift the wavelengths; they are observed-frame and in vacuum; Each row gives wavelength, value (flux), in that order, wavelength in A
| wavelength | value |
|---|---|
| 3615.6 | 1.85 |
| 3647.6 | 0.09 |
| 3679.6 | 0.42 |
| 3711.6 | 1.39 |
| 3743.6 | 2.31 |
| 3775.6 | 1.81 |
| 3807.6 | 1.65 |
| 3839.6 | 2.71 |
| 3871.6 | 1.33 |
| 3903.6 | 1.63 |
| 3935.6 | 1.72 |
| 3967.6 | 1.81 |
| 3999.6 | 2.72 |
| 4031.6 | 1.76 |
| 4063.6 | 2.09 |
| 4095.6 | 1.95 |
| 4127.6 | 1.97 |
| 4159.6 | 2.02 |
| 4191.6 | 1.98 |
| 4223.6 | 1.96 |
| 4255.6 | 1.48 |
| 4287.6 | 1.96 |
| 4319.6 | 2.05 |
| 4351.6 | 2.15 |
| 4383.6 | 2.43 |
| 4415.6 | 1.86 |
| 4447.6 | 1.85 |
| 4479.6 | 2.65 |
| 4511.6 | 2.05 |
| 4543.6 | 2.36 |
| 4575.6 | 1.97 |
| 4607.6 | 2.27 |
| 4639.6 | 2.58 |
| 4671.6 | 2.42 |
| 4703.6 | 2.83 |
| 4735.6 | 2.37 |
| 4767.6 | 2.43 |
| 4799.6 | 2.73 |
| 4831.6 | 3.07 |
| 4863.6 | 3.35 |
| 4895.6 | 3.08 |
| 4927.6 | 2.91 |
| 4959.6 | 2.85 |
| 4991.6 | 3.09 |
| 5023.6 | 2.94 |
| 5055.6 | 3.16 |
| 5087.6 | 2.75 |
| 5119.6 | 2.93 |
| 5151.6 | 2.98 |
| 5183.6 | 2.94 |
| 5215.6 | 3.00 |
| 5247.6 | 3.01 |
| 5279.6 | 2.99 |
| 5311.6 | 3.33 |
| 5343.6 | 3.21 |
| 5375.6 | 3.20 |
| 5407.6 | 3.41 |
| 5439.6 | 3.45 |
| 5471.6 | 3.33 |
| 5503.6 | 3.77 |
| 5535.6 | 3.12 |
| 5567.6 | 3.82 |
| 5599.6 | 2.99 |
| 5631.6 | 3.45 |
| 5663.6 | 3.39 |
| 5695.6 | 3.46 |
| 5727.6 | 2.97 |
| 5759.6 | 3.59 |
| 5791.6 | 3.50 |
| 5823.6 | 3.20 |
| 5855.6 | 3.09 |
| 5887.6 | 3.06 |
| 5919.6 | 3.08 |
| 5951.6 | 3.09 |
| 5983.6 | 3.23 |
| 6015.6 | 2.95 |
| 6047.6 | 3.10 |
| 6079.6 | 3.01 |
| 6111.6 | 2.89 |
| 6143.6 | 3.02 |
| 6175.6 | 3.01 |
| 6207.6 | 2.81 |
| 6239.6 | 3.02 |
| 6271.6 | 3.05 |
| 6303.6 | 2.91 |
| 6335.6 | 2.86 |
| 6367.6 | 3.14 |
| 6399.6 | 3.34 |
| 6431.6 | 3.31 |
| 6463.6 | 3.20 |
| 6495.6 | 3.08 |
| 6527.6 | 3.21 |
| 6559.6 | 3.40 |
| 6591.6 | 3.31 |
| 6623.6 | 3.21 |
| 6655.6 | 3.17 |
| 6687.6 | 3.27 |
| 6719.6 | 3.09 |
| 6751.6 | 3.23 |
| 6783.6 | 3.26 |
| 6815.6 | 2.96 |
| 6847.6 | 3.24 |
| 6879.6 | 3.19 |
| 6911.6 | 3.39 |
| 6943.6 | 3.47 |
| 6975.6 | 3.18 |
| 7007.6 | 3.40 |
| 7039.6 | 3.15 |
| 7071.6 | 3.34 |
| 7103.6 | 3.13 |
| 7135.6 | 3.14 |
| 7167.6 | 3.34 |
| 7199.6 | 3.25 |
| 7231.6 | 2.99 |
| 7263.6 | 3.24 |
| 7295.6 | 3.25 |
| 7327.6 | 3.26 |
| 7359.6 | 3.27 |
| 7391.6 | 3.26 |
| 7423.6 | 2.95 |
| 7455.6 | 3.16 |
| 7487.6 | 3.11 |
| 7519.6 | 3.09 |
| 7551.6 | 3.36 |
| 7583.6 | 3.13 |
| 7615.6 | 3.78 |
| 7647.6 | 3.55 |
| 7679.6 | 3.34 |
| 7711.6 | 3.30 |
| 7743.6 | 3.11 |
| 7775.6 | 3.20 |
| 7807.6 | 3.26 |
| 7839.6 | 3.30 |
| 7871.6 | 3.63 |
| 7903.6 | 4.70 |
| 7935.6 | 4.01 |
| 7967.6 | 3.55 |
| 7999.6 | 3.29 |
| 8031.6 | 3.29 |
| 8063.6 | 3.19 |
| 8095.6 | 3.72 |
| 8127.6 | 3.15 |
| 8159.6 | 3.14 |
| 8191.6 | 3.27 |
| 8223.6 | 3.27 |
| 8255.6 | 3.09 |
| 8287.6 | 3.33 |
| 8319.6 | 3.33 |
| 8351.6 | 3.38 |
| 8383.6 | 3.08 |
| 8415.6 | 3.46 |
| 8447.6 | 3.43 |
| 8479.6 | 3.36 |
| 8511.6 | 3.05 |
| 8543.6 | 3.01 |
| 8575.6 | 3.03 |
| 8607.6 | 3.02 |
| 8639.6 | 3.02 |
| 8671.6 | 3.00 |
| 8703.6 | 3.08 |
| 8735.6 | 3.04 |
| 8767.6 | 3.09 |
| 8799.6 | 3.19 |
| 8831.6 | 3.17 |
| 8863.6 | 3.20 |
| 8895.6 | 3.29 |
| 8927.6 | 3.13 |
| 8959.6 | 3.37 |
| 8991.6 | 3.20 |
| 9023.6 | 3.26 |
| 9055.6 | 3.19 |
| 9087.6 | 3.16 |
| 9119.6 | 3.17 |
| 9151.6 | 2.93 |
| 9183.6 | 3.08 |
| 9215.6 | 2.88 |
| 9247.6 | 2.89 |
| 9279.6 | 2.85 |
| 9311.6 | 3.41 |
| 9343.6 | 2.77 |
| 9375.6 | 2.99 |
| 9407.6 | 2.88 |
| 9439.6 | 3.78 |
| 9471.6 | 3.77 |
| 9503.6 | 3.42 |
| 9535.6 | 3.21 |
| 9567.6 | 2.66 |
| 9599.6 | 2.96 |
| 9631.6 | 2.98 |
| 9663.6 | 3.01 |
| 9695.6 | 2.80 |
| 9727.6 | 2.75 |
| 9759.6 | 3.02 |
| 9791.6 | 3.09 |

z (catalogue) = 0.20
